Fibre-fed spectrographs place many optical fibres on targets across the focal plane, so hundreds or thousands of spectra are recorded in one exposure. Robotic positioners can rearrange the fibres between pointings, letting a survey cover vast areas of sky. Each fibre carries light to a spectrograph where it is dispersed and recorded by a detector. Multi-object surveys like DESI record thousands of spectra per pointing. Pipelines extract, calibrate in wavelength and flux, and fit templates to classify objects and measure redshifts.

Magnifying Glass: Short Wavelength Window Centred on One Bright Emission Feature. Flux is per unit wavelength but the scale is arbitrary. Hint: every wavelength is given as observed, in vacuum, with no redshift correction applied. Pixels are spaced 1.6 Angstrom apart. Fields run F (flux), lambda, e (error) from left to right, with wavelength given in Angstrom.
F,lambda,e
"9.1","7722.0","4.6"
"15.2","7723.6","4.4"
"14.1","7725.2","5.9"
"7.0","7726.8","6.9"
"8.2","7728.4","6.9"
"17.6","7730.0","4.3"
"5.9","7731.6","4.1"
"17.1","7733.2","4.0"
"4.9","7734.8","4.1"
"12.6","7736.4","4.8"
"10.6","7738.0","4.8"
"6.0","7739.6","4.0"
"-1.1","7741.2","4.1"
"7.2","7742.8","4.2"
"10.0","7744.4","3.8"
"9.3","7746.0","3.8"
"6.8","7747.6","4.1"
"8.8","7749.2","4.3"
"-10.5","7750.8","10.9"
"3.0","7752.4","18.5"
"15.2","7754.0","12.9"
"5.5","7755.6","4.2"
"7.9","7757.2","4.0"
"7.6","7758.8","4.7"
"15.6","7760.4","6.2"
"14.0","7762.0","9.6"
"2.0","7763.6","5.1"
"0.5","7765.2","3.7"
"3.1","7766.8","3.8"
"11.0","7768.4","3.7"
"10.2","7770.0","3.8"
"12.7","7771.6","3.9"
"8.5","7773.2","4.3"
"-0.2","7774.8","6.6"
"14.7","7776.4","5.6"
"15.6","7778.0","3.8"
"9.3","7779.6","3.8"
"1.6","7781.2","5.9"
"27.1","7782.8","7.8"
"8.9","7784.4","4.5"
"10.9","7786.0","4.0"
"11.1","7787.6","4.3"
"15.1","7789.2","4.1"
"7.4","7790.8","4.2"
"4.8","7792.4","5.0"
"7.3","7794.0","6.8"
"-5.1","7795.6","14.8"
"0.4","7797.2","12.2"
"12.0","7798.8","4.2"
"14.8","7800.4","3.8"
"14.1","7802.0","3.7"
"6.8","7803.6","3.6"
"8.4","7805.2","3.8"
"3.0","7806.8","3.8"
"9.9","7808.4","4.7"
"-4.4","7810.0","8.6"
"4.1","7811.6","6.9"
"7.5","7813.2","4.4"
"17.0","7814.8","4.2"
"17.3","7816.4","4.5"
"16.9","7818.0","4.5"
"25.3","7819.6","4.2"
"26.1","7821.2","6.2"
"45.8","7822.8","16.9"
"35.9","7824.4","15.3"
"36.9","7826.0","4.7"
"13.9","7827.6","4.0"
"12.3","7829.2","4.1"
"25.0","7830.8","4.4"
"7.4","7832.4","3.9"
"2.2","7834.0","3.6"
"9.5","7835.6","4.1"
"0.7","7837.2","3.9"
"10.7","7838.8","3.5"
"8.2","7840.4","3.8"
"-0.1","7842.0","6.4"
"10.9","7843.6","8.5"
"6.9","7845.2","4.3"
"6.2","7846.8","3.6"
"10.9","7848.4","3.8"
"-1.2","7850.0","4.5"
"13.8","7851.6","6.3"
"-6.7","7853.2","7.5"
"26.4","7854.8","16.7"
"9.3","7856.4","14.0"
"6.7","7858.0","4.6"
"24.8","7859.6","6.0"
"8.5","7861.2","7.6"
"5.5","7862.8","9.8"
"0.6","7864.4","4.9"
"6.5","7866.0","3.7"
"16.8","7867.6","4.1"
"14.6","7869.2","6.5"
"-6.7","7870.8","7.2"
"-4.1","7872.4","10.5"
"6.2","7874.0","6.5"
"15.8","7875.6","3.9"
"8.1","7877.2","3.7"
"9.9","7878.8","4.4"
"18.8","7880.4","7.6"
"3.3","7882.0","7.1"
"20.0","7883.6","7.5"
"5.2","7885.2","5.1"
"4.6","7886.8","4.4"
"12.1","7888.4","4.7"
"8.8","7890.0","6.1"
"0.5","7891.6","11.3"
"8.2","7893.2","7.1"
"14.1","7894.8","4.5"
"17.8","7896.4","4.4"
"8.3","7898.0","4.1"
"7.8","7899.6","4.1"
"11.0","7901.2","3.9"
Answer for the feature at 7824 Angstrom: Hgamma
